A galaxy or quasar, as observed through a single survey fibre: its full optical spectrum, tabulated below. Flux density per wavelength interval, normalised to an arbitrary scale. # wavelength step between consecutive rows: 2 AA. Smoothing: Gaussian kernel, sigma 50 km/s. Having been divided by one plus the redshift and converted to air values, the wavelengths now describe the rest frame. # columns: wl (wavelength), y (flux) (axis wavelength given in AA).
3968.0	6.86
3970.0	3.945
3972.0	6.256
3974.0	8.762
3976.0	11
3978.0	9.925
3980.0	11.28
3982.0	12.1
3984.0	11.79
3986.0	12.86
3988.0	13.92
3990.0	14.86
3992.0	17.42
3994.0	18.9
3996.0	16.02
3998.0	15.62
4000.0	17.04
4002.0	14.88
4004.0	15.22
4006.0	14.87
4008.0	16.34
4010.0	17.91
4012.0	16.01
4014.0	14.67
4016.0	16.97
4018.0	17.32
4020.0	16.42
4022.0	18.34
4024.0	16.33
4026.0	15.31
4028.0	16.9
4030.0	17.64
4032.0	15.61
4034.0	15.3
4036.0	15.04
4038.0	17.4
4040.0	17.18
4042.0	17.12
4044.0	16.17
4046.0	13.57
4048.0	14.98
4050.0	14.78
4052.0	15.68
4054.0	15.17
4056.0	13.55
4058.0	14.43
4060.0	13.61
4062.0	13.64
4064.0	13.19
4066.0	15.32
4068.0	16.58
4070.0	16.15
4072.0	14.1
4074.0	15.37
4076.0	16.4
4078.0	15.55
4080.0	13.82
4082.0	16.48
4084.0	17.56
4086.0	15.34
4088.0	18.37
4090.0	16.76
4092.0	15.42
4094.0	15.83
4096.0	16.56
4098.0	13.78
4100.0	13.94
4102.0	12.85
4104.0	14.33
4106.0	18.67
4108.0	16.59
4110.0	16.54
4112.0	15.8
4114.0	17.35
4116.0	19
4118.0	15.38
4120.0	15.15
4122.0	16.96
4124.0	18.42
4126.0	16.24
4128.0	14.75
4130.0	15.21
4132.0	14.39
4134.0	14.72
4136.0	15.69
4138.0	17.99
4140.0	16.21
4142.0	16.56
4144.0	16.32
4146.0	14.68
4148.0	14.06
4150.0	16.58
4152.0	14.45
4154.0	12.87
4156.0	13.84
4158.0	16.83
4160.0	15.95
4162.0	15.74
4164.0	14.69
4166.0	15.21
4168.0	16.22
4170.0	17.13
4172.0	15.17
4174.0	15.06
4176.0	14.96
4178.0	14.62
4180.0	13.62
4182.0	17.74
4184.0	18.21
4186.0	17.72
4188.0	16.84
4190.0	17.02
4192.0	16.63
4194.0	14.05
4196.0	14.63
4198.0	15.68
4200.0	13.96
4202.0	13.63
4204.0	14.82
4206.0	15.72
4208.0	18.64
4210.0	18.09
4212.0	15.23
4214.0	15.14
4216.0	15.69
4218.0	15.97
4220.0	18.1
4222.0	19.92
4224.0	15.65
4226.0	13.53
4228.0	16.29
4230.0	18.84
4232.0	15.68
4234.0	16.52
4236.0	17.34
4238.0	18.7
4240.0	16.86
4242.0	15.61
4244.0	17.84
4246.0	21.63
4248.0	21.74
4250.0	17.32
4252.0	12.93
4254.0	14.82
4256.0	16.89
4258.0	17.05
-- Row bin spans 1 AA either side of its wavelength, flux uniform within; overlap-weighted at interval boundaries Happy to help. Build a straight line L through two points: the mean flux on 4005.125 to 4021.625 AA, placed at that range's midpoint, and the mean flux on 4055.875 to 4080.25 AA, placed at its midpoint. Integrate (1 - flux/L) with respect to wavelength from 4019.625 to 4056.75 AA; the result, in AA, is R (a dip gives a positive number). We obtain -0.56 AA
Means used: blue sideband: 16.4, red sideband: 14.8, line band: 15.9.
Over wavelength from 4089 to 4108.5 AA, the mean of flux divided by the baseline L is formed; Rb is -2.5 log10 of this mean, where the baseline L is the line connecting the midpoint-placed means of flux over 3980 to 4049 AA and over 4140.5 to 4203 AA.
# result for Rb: 0.01 mag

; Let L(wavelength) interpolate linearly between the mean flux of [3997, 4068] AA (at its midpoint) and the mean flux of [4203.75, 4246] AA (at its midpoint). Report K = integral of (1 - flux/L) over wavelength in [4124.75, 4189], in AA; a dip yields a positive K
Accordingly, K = 3.09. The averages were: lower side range 15.7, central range 15.6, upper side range 16.8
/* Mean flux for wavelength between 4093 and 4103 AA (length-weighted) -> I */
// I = 14.6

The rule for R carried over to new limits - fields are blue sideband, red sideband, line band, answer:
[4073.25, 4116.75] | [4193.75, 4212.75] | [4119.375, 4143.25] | -0.3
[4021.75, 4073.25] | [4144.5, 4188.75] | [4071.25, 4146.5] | -2.1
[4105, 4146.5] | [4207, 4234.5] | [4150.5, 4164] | 1.2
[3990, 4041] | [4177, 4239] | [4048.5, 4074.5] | 2.6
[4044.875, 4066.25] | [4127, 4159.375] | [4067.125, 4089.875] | -2.2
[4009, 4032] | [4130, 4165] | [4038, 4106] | 3.4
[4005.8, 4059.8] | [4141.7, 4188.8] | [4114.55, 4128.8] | -0.8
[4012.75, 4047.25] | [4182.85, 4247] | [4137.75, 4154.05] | 0.9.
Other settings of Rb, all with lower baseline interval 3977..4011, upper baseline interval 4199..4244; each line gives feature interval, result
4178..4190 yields -0.04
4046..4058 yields 0.04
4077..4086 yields -0.03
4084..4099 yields -0.04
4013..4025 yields -0.12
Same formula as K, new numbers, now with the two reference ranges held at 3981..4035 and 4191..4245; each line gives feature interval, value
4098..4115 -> 0.39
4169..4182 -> 0.69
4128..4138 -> 0.49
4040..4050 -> 0.20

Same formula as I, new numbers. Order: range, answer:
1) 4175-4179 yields 14.8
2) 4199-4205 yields 14.1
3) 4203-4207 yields 15.3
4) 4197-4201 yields 14.8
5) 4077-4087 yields 15.8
